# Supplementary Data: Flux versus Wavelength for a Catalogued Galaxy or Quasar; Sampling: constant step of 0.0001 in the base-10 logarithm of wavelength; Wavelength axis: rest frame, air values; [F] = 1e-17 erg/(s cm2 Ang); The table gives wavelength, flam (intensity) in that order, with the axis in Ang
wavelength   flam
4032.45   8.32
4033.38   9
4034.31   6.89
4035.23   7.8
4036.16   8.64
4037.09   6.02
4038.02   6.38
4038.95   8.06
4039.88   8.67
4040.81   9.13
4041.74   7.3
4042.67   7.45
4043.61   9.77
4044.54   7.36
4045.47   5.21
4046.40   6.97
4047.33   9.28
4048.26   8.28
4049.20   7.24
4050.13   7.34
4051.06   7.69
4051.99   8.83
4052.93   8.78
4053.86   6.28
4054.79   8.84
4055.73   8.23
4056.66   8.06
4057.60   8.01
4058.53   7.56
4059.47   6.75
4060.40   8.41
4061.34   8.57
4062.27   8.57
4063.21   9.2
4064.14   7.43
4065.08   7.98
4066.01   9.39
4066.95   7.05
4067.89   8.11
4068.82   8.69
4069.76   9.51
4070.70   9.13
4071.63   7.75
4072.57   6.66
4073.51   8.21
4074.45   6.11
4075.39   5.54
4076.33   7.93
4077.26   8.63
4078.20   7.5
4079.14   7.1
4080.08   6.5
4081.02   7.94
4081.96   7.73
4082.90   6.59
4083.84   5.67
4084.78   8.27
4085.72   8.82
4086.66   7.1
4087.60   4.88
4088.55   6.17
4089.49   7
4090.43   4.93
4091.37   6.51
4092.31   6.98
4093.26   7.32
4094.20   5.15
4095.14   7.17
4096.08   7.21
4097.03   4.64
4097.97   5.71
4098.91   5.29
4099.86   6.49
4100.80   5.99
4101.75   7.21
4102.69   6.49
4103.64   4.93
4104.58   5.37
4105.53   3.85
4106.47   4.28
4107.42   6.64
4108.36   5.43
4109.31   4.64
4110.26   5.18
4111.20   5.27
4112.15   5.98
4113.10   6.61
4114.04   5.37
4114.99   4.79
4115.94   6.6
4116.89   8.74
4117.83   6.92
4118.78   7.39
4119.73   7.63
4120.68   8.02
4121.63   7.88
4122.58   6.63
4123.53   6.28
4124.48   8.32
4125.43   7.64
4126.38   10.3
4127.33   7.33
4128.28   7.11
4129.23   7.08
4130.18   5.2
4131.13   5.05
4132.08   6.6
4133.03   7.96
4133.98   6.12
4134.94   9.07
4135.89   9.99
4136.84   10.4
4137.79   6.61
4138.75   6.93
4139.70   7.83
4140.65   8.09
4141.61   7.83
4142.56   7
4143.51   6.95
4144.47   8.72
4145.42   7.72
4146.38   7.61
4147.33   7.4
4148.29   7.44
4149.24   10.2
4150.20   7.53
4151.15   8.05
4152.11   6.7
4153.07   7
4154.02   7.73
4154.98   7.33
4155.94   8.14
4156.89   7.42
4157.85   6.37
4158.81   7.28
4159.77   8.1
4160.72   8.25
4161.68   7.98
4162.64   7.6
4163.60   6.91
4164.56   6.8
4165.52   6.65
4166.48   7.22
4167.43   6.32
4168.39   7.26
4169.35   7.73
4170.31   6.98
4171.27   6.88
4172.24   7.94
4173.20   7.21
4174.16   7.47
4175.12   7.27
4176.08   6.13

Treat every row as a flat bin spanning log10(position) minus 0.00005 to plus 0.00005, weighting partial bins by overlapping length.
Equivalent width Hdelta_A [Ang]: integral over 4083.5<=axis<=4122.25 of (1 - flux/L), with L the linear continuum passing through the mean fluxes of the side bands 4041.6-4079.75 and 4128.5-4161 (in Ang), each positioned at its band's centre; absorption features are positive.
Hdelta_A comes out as 7.3 Ang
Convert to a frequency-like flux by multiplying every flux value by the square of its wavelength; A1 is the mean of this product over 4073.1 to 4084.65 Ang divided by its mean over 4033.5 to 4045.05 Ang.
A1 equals 0.93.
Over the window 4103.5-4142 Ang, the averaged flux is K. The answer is 6.84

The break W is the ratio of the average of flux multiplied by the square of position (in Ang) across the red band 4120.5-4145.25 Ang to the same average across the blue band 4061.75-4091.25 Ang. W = 1.04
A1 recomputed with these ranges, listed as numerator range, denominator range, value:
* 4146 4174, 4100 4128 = 1.17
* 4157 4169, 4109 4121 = 1.16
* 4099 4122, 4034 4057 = 0.81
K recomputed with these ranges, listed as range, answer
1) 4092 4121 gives 6.09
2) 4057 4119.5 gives 6.84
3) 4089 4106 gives 6.01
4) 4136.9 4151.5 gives 7.8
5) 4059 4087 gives 7.77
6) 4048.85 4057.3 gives 7.93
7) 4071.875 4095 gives 6.9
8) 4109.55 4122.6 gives 6.61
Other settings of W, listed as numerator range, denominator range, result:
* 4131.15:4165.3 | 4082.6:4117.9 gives 1.29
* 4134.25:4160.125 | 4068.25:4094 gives 1.12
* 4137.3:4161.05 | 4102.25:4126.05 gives 1.23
